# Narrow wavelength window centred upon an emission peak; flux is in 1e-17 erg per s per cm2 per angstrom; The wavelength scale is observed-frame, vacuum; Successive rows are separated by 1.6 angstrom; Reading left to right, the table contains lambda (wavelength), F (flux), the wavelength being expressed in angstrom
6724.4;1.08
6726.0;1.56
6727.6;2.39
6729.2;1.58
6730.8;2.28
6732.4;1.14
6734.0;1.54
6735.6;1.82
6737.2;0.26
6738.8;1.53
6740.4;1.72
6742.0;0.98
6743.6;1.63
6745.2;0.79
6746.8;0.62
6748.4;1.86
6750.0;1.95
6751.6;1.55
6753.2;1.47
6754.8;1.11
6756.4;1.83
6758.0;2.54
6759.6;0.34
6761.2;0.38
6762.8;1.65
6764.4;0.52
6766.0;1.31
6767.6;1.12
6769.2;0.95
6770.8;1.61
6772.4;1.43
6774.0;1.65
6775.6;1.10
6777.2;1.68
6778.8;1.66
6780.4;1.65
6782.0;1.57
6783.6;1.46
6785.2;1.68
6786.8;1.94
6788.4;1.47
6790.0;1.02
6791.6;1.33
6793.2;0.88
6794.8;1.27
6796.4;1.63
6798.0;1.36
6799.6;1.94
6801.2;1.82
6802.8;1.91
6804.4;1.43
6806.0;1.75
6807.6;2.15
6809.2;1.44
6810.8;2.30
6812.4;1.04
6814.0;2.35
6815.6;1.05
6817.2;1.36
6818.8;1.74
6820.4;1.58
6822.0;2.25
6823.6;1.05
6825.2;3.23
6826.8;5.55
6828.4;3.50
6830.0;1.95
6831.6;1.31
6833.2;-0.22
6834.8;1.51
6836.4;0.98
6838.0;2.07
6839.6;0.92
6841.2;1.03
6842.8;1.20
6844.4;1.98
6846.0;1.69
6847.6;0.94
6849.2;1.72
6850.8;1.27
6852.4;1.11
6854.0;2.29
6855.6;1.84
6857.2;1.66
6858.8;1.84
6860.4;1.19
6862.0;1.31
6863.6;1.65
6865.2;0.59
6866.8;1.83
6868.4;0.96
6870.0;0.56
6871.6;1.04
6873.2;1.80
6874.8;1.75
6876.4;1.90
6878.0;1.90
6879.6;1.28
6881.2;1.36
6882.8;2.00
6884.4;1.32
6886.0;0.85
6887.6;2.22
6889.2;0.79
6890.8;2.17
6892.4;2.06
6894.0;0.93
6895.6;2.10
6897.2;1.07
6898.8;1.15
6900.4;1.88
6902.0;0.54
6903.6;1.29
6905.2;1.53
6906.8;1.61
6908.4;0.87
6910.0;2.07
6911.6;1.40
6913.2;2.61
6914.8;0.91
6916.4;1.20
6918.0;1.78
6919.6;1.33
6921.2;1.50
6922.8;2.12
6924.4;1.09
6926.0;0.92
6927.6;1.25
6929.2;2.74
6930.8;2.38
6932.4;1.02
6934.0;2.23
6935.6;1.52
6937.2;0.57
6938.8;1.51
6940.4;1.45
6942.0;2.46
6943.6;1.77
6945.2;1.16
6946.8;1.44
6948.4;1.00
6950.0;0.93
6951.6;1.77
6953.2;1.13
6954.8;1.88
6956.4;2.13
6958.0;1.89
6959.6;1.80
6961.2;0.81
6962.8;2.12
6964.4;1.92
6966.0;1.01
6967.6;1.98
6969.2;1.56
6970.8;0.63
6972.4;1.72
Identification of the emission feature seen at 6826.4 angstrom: H-beta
